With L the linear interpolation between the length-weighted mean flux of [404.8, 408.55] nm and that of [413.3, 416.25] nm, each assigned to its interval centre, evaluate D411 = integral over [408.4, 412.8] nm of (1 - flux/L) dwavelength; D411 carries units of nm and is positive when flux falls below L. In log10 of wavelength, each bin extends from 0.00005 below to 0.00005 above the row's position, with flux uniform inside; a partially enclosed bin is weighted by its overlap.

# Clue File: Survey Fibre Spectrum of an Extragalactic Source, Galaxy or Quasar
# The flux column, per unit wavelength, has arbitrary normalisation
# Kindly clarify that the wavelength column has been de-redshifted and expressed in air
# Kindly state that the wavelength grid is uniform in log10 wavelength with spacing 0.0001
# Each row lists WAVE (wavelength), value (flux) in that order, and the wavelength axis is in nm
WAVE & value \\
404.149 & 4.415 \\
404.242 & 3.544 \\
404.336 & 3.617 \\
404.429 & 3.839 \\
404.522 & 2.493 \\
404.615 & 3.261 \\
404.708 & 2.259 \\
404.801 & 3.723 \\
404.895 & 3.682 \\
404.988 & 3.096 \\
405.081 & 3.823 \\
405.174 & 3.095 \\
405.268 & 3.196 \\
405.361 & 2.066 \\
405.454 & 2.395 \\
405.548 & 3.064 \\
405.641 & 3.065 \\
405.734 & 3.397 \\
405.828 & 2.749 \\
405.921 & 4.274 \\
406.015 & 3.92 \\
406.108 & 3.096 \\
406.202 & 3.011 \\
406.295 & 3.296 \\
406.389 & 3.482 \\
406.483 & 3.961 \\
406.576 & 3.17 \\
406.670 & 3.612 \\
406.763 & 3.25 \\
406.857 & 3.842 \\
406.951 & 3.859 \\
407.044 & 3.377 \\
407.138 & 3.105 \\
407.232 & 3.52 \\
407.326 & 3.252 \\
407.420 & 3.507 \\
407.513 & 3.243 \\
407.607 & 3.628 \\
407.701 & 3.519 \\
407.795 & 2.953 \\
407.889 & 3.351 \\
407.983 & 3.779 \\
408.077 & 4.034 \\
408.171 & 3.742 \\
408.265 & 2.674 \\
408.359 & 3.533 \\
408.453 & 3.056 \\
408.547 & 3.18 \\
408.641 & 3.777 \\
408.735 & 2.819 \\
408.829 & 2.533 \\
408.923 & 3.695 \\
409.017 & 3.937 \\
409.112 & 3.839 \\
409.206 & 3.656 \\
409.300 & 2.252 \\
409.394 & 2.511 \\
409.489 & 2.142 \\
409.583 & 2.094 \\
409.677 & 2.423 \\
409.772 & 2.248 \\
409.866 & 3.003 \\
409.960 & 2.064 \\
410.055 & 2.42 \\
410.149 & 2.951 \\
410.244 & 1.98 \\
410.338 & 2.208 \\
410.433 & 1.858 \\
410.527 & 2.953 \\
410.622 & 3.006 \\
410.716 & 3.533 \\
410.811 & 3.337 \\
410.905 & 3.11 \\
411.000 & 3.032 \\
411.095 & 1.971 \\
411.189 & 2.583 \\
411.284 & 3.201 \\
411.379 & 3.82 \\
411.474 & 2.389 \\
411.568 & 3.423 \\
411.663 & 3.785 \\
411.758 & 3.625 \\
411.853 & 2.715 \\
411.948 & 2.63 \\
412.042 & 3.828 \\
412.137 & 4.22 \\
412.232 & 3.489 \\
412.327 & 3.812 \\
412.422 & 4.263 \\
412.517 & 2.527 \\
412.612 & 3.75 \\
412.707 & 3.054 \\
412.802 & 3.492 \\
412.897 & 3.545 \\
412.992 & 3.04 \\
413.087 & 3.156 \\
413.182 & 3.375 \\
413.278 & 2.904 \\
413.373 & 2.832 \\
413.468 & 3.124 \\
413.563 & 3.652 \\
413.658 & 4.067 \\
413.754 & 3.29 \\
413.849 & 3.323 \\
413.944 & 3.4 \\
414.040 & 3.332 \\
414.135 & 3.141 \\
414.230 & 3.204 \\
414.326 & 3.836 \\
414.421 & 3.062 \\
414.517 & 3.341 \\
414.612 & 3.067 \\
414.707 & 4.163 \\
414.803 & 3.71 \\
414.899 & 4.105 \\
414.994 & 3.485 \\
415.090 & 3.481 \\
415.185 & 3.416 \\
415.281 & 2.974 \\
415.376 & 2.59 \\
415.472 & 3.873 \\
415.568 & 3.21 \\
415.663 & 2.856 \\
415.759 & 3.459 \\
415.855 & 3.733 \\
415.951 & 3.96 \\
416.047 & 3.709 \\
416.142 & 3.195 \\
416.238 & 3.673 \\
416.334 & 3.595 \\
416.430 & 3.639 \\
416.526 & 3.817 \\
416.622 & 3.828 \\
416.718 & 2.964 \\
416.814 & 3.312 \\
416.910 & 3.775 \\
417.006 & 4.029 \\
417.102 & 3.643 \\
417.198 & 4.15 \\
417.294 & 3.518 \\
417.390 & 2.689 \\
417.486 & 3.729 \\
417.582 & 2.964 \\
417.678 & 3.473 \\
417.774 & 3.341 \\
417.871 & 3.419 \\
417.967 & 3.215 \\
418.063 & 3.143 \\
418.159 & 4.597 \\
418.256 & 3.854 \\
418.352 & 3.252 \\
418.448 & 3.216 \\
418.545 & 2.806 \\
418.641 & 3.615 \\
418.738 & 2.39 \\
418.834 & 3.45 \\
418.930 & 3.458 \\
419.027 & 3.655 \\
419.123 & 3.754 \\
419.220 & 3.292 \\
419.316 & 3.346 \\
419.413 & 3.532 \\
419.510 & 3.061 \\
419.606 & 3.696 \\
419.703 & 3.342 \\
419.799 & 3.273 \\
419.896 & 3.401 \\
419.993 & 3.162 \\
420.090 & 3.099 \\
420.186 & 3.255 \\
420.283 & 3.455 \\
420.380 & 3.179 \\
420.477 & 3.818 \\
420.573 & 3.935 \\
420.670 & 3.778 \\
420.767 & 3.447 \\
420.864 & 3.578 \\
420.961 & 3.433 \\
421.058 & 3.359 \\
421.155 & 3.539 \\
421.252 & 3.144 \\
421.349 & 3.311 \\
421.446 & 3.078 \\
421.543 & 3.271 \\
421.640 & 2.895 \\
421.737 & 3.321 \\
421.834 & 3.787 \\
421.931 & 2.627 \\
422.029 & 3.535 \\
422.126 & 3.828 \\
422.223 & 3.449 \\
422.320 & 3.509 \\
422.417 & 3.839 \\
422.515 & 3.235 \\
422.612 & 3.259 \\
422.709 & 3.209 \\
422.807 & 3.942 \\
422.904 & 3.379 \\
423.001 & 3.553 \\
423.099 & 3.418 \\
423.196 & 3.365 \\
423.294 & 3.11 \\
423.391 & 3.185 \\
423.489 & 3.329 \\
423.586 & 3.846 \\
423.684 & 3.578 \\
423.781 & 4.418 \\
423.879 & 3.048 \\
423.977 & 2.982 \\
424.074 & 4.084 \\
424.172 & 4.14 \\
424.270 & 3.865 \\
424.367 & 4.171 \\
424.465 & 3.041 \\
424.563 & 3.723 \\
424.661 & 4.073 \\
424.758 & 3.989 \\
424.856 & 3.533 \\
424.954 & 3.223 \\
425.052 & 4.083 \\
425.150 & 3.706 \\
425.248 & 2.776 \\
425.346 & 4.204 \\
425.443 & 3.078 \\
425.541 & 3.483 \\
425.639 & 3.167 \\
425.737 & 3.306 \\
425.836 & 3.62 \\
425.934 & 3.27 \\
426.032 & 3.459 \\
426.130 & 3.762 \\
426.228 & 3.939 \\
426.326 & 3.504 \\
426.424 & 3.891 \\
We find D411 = 0.47 nm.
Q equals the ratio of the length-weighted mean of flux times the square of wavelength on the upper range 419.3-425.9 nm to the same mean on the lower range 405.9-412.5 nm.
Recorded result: 1.17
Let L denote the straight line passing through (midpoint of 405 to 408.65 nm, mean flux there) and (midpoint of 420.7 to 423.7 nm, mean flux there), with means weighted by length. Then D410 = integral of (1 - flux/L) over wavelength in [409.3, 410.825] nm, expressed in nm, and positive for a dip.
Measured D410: 0.38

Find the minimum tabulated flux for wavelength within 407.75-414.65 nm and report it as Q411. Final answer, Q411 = 1.858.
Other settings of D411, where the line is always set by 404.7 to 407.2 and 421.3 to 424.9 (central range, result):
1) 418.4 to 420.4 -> 0.09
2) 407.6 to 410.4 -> 0.30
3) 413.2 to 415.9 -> 0.02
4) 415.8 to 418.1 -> -0.06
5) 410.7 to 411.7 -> 0.08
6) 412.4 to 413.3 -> 0.03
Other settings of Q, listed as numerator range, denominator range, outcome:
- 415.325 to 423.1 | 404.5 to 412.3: 1.15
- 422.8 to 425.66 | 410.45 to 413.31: 1.17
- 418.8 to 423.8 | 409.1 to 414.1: 1.18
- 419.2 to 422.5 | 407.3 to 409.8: 1.14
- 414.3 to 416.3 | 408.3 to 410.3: 1.25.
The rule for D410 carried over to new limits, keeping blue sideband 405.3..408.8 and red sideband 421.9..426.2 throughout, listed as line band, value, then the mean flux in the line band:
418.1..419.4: 0.014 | 3.44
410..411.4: 0.250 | 2.77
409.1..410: 0.210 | 2.58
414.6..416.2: -0.021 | 3.48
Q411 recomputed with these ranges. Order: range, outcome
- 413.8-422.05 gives 2.39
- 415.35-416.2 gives 2.59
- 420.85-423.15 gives 2.627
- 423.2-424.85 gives 2.982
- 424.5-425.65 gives 2.776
